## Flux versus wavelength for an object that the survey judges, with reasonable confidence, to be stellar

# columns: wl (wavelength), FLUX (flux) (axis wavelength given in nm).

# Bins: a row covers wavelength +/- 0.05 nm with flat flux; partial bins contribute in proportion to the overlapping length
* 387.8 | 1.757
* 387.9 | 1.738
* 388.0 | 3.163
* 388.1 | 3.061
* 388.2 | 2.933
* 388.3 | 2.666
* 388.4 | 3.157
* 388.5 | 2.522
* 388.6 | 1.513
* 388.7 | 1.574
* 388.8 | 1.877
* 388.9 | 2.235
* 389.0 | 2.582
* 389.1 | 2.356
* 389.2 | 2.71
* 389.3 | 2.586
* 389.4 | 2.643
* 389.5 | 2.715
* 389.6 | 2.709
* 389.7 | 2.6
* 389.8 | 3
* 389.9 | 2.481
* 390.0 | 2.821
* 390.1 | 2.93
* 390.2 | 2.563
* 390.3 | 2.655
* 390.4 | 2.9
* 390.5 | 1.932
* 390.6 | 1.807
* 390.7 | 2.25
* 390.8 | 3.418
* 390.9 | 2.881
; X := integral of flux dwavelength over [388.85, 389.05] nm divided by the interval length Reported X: 2.41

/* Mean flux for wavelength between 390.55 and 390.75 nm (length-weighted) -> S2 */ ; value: 2.03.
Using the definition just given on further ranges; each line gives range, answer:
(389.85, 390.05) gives 2.65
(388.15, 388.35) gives 2.8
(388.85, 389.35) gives 2.49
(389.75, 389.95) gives 2.74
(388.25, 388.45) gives 2.91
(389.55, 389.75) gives 2.65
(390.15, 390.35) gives 2.61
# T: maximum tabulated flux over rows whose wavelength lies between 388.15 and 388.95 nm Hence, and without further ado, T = 3.157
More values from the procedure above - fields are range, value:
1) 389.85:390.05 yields 2.821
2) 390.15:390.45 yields 2.9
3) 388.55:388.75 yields 1.574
